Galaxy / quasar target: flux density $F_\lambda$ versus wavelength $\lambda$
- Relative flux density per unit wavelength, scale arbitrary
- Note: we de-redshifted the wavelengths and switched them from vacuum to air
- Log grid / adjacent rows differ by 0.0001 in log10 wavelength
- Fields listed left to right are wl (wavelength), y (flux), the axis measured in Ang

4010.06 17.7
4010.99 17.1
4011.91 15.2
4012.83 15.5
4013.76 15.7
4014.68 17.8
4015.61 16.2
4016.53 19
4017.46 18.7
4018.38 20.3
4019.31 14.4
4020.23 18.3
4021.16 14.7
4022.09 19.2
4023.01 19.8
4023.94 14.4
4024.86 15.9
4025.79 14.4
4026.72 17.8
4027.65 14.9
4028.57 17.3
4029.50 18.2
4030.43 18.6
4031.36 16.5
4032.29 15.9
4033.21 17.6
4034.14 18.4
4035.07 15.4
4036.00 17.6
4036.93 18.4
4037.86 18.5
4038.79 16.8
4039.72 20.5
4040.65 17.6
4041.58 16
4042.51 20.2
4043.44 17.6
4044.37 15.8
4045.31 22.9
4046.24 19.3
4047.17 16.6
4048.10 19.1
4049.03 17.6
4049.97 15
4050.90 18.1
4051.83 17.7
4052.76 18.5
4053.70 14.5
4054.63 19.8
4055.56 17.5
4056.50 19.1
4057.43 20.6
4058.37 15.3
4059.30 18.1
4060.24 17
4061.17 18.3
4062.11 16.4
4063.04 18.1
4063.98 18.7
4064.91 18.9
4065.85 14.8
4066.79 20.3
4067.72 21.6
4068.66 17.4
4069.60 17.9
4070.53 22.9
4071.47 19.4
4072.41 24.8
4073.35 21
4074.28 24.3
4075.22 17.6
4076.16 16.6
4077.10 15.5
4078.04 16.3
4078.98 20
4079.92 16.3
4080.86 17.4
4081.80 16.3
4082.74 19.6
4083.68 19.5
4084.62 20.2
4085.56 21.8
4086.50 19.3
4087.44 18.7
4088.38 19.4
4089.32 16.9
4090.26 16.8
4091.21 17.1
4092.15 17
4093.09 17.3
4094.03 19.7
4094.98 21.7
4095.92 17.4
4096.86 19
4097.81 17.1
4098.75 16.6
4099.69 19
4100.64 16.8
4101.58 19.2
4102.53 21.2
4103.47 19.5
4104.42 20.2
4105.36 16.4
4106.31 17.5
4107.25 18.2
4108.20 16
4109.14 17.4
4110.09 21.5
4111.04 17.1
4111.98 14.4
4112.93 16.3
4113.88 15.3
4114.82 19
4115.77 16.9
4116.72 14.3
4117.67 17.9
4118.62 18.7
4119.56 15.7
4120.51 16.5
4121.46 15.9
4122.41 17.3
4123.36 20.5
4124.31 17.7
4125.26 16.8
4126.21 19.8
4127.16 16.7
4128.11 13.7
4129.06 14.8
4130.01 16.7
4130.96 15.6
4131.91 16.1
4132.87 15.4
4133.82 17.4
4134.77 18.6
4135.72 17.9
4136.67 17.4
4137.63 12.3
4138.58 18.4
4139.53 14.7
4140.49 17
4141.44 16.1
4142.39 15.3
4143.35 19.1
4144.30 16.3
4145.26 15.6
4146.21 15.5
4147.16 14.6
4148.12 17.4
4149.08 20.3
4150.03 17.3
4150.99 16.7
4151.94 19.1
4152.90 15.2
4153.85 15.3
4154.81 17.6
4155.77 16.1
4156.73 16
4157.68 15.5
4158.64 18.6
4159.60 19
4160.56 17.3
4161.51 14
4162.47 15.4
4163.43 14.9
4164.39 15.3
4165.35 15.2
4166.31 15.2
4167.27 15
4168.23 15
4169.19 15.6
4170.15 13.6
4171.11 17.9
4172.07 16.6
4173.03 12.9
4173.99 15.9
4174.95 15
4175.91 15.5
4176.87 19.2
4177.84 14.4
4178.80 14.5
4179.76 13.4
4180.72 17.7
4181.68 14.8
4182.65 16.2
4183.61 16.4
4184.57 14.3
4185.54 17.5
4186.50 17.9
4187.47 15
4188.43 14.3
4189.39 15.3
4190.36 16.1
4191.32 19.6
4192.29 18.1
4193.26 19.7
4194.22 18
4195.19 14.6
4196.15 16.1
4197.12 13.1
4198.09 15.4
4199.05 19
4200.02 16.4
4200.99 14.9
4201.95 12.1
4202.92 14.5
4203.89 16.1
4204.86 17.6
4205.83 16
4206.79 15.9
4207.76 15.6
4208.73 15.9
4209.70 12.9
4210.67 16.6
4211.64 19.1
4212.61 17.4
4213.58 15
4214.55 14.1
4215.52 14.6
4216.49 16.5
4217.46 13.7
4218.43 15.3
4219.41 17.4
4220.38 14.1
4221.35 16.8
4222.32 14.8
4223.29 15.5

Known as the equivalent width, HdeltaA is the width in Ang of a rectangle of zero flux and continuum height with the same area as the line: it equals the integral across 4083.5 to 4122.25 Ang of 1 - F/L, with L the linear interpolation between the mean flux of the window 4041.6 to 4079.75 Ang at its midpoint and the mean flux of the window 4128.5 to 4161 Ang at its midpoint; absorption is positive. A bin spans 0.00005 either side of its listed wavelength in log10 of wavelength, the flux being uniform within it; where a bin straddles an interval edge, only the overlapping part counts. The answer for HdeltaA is -0.8 Ang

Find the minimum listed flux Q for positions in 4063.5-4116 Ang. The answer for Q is 14.4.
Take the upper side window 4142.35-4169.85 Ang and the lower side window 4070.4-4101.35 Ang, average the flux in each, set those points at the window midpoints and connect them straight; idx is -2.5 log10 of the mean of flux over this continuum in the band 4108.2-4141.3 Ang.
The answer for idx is 0.038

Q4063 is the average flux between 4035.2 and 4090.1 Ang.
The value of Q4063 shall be 18.5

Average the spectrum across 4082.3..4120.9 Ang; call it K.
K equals 18.1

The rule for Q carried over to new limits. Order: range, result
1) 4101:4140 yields 12.3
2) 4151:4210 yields 12.1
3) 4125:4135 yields 13.7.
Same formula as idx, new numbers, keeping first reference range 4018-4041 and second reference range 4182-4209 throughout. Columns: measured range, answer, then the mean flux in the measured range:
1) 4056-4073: -0.11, 18.9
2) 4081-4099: -0.10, 18.5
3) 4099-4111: -0.11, 18.5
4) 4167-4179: 0.05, 15.5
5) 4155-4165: 0.01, 16.2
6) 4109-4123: -0.02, 17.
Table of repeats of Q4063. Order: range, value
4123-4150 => 16.7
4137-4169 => 16.2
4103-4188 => 16.5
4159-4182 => 15.6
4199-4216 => 15.7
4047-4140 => 17.9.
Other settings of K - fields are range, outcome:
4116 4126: 17.2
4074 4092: 18.3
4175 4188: 15.9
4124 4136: 16.7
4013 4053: 17.5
